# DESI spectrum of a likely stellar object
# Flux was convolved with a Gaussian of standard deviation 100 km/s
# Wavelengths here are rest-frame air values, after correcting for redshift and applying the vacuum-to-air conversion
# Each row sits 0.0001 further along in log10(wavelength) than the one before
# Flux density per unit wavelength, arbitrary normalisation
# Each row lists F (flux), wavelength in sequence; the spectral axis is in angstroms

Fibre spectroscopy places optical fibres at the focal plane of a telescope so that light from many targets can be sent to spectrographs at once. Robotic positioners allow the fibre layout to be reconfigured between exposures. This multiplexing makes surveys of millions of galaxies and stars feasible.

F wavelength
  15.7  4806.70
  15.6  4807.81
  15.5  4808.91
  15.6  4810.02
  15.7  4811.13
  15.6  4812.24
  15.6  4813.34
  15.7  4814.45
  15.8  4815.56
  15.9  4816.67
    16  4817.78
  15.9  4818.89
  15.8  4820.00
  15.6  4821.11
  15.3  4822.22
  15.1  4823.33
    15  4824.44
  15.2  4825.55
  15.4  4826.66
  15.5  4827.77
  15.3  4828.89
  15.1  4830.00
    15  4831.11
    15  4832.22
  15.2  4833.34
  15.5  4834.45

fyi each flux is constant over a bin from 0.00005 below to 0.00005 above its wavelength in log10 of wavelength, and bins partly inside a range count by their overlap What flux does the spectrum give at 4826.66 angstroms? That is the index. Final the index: 15.4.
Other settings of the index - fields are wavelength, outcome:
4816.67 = 15.9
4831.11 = 15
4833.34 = 15.2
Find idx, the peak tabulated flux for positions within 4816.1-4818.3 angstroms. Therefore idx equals 16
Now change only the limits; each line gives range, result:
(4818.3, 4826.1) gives 15.9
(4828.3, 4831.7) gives 15.3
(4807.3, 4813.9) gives 15.7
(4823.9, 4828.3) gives 15.5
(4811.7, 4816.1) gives 15.8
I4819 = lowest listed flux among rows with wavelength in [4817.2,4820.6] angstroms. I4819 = 15.8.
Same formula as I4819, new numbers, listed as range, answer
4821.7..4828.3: 15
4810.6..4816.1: 15.6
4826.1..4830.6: 15.1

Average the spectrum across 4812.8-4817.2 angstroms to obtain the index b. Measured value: 15.7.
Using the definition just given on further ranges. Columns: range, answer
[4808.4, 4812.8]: 15.6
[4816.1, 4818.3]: 15.9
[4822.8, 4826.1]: 15.1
